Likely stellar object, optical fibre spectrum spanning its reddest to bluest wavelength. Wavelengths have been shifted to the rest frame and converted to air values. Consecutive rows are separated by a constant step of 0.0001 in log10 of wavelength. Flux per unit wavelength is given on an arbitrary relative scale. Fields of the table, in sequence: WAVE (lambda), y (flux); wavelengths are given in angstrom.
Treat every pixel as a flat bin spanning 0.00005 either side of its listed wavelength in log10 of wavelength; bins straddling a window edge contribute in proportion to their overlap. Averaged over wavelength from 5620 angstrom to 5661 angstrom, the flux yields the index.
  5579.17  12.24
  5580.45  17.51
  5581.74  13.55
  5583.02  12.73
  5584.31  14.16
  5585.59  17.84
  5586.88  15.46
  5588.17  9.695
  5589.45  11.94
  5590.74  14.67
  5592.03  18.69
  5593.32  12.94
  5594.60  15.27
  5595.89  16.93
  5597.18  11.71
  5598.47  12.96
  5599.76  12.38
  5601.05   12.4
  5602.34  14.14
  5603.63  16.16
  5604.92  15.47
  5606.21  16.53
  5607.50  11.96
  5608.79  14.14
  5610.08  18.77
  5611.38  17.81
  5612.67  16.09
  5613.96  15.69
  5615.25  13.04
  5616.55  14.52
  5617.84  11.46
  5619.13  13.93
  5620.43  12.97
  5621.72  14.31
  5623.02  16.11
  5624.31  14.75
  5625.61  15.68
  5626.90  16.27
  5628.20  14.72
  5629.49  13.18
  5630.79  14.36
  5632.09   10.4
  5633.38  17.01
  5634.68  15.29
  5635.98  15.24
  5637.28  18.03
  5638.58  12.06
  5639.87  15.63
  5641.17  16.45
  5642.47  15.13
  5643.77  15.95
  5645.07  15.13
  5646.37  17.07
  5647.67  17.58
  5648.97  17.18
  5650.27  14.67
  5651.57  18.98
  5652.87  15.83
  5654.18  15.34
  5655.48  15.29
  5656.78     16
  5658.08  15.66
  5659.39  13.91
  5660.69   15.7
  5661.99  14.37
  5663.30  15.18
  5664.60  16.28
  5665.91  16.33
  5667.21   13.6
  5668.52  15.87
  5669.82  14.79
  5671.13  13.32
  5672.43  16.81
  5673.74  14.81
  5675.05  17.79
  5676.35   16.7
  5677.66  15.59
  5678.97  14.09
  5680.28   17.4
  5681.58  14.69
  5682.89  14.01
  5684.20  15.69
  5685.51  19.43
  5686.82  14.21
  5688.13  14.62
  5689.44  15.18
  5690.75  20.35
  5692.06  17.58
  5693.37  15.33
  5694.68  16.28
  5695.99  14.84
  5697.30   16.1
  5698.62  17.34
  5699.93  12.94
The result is 15.4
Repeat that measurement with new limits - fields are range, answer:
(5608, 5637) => 14.8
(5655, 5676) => 15.4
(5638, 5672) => 15.5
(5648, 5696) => 15.8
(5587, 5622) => 14.3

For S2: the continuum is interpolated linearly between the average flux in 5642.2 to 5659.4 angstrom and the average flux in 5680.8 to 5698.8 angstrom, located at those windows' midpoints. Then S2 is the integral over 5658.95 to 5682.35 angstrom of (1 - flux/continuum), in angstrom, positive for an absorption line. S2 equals 1.0 angstrom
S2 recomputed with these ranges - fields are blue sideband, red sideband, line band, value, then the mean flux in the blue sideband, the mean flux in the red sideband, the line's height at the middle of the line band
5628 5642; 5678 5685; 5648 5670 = -0.9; 14.8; 15.3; 15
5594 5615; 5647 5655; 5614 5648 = 2.1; 14.9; 16.6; 15.8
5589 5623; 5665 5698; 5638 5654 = -0.8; 14.5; 15.8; 15.2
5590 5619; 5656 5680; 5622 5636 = 0.2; 14.7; 15.4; 15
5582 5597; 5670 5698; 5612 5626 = 0.5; 14.5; 15.9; 14.9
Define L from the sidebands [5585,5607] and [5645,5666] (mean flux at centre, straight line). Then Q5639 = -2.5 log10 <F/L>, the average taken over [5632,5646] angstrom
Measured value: 0.01 mag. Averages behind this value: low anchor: 14.4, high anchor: 15.9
